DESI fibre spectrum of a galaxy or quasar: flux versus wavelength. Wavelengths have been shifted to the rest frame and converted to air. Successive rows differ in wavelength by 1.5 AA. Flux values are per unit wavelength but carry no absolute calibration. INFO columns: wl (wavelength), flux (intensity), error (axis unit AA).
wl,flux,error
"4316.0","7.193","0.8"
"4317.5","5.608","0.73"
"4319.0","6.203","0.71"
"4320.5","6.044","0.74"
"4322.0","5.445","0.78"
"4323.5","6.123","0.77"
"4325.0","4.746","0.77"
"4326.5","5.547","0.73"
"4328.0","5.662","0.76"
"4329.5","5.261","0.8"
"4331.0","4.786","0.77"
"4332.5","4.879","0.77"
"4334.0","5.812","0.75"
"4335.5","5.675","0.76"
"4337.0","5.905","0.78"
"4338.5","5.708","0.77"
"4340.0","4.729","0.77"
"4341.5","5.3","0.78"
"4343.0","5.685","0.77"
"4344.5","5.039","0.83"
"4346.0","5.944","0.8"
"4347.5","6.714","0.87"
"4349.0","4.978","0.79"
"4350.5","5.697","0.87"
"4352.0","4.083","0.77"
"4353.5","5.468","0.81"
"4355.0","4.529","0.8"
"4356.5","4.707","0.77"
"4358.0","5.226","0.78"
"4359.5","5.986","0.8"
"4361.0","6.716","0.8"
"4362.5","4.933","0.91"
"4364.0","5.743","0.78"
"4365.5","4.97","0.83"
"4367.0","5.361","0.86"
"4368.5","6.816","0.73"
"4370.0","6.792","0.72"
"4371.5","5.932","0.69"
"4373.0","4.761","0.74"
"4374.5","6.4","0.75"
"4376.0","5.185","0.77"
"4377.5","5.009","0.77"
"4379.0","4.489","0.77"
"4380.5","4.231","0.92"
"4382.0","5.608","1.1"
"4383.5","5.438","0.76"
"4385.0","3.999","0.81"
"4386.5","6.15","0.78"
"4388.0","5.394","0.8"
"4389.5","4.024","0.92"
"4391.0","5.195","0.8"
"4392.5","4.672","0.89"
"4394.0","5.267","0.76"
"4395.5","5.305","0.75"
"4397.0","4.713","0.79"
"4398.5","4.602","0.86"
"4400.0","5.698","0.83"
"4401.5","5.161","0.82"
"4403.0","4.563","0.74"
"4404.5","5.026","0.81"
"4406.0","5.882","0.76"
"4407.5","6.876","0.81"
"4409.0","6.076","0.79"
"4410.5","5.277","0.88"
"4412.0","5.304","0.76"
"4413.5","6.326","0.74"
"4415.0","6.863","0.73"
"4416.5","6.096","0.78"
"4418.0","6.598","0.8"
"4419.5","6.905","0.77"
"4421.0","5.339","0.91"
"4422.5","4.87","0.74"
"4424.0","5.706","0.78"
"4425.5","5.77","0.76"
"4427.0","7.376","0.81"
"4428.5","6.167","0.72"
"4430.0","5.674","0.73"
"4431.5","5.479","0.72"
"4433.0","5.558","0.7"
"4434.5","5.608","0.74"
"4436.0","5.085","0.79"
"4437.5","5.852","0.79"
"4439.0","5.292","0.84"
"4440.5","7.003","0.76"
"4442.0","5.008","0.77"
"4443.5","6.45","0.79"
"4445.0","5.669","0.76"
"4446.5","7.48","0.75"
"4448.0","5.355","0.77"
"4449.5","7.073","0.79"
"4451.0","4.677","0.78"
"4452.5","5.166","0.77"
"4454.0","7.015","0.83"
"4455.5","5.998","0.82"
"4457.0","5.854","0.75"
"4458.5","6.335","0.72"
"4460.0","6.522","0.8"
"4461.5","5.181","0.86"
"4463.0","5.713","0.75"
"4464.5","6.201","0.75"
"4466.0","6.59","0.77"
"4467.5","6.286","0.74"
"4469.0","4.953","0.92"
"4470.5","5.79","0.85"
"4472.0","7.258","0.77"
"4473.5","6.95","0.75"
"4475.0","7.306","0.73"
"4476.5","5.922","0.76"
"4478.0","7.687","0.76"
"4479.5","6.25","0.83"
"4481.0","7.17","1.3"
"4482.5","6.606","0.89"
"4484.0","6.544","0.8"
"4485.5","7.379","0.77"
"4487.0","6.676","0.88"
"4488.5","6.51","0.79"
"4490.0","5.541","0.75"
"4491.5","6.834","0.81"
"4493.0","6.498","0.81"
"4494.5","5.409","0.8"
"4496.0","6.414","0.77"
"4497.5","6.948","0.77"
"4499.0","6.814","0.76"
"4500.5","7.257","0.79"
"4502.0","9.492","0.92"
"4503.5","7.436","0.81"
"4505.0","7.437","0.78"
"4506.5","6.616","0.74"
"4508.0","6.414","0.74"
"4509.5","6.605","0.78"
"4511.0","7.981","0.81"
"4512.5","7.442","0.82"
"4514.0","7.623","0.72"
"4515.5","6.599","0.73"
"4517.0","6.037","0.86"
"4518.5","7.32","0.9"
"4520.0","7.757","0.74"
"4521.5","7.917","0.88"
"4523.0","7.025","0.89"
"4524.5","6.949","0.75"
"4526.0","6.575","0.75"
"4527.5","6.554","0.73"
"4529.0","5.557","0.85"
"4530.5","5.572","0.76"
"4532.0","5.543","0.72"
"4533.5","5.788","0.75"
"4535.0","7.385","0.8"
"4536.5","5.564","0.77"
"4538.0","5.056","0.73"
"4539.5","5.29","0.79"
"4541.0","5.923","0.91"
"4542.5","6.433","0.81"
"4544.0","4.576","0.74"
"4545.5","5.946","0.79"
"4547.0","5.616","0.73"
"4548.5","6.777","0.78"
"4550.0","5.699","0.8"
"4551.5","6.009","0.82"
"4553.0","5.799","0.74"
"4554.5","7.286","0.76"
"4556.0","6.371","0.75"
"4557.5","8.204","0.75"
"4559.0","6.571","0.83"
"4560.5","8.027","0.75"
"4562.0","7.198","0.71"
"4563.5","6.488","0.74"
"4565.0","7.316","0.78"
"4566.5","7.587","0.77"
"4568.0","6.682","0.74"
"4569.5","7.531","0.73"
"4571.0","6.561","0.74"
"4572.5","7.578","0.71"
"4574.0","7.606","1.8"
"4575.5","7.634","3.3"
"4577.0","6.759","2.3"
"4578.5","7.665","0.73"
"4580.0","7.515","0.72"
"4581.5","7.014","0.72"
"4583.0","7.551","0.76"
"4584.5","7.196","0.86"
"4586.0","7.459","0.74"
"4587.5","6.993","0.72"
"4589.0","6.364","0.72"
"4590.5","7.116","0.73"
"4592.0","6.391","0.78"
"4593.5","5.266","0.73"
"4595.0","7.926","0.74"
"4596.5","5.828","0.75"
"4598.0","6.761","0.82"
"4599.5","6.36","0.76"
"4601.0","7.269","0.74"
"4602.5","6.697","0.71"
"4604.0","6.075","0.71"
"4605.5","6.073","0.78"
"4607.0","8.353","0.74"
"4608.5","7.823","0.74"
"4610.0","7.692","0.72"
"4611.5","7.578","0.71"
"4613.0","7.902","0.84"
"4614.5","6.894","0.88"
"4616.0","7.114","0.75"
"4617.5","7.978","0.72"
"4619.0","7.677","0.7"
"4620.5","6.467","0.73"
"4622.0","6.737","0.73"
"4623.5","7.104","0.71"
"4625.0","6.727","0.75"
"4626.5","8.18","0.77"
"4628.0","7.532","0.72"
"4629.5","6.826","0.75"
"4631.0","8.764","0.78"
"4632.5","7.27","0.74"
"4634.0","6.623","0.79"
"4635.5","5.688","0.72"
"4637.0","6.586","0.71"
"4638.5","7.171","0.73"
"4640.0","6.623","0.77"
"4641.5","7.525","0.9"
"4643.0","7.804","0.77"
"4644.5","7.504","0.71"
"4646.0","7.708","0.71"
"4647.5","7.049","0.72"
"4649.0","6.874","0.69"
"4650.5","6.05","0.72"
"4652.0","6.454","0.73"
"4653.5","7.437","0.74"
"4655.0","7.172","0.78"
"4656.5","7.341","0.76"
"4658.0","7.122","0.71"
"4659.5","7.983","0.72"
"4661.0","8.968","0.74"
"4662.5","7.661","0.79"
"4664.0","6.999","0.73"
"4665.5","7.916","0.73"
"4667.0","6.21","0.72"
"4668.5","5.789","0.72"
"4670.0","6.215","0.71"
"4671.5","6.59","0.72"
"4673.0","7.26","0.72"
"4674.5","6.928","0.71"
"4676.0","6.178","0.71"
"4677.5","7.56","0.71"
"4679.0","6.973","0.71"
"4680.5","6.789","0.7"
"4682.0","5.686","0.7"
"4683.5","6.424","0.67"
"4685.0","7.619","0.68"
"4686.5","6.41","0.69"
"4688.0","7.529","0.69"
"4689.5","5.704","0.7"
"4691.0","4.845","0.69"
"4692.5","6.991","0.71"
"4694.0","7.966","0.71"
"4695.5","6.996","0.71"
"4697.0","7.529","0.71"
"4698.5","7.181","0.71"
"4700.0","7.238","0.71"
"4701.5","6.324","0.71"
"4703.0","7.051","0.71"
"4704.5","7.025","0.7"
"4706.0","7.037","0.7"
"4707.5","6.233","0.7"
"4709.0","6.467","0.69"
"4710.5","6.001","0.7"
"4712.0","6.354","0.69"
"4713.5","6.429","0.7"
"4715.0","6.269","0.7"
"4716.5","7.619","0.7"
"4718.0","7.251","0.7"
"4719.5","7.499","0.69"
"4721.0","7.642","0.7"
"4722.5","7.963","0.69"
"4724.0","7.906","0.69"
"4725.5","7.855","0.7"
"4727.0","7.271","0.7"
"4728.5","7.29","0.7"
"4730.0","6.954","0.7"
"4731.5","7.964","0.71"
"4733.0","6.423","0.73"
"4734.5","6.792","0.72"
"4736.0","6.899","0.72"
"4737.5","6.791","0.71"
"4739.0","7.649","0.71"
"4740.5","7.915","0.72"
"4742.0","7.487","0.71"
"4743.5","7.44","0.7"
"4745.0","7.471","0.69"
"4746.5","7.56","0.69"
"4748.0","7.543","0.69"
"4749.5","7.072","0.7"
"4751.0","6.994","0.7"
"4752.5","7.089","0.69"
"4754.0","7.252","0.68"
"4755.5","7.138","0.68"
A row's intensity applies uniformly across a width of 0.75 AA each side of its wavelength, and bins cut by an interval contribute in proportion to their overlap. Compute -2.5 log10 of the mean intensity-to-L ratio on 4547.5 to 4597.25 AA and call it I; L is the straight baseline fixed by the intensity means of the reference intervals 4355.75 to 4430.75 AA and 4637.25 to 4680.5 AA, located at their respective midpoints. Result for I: -0.06 mag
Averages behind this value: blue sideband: 5.54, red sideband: 7.1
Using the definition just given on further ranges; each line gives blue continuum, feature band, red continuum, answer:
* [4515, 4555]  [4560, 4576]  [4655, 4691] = -0.14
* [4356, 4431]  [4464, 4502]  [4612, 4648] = -0.07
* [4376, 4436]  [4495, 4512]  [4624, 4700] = -0.18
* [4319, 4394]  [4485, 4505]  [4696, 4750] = -0.14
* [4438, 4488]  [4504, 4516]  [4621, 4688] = -0.10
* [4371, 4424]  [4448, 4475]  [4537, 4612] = -0.04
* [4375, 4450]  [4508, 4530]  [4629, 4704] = -0.13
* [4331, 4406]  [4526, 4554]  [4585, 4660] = 0.11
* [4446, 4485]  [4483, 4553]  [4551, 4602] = 0.01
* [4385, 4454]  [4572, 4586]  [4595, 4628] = -0.08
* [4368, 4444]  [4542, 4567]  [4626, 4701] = -0.03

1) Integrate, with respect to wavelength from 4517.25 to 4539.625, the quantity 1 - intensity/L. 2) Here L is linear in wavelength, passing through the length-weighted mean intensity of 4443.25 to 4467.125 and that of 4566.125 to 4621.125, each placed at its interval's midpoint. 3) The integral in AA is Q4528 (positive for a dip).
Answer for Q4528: 0.7 AA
